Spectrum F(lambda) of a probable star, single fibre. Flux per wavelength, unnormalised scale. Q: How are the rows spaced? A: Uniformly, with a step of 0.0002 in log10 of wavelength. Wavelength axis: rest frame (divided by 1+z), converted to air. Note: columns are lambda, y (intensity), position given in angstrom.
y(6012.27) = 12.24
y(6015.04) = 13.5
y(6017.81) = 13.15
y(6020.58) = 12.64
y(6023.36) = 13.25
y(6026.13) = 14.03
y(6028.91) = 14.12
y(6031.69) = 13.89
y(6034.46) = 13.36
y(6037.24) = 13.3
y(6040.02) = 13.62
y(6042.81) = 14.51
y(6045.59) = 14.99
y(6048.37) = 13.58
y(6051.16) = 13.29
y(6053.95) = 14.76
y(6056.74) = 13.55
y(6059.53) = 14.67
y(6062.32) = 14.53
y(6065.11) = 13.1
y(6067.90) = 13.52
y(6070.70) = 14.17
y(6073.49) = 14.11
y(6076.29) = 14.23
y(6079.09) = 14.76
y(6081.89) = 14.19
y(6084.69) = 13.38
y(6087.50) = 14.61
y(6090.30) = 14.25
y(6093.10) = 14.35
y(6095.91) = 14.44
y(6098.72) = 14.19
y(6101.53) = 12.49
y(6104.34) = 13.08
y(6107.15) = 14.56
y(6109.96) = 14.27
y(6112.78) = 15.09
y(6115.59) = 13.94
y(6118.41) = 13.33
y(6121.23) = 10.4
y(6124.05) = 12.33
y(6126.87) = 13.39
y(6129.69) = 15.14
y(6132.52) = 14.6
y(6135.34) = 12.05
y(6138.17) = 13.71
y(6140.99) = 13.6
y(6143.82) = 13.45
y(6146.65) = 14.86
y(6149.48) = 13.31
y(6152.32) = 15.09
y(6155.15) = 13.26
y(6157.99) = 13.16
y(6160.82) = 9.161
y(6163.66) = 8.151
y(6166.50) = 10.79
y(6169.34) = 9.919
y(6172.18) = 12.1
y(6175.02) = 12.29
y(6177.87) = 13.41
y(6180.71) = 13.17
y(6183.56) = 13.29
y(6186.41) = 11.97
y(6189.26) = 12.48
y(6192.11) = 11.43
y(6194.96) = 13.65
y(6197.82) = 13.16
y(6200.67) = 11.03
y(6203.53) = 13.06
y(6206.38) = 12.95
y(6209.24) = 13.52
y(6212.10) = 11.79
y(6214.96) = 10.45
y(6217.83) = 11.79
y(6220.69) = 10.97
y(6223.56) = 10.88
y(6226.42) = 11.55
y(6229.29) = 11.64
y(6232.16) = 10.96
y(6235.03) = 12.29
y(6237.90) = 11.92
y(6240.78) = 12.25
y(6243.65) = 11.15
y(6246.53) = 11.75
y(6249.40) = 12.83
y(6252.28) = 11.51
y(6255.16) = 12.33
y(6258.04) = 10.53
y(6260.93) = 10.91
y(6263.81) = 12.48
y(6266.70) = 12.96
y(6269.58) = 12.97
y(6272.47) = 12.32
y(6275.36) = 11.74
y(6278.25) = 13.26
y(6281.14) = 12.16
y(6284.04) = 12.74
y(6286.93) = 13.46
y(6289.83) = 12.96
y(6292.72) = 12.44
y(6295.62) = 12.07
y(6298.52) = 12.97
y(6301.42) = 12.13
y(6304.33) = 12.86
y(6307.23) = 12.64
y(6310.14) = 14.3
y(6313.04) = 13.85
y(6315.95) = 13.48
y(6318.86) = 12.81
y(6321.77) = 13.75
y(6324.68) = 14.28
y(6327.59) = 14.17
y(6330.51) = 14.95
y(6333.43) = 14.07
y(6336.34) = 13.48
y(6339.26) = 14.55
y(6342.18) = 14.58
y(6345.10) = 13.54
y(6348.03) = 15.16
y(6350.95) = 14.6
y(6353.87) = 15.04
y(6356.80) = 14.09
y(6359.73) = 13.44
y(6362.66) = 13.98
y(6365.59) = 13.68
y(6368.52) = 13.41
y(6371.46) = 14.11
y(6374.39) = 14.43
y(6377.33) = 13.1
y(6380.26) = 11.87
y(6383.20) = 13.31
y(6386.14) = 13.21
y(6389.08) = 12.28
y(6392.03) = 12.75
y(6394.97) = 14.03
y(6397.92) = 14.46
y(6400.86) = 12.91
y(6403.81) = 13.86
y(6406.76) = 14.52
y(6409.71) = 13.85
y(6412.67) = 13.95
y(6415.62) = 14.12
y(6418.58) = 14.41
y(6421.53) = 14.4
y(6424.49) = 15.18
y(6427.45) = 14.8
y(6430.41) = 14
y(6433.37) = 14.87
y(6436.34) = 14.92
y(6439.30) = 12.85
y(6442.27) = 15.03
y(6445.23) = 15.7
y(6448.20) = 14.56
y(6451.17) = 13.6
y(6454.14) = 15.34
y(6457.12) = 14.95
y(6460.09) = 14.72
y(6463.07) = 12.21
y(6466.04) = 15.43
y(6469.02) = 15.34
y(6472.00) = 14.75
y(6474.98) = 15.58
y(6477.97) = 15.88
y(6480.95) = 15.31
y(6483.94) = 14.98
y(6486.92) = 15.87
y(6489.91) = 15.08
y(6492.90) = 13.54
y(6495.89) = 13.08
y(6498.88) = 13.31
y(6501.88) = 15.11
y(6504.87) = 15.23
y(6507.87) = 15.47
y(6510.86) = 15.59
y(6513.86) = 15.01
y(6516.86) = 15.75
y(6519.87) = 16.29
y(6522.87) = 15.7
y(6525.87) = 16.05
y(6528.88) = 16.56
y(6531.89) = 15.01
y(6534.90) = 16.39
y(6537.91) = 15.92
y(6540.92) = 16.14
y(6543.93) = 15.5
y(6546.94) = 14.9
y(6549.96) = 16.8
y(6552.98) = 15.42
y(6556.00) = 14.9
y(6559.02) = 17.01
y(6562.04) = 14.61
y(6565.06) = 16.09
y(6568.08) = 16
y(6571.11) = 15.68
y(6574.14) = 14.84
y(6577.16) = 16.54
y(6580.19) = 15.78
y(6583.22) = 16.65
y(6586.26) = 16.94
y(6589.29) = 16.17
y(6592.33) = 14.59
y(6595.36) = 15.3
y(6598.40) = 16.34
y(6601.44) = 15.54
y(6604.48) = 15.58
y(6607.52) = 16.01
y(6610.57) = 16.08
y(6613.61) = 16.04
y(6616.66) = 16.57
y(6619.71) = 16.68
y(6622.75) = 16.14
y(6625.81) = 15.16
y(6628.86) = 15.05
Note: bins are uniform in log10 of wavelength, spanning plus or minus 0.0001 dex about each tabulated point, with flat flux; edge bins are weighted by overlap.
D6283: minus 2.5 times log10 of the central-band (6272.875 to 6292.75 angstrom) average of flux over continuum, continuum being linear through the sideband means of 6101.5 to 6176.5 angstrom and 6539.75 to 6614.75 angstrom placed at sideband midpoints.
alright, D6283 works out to 0.10 mag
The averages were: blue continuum 12.9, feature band 12.7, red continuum 15.8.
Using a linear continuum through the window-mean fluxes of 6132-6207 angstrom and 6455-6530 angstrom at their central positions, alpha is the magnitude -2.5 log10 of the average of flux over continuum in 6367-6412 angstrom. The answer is 0.06 mag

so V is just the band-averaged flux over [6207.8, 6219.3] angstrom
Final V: 11.9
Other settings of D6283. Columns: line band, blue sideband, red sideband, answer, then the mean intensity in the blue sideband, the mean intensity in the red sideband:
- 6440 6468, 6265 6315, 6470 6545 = 0.01 mag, 12.8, 15.3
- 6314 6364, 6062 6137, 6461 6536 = 0.04 mag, 13.8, 15.1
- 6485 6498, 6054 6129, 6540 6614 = 0.08 mag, 13.8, 15.8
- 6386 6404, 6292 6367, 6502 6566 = 0.08 mag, 13.7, 15.7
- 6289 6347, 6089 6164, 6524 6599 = 0.07 mag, 13.4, 15.8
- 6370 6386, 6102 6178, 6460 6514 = 0.07 mag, 12.9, 14.8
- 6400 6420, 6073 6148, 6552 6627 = 0.08 mag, 13.8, 15.9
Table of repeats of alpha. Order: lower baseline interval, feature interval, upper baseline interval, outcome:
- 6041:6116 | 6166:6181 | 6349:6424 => 0.174 mag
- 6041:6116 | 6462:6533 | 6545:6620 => 0.033 mag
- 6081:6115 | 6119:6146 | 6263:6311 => 0.047 mag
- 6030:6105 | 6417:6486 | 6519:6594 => 0.051 mag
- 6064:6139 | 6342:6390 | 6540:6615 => 0.087 mag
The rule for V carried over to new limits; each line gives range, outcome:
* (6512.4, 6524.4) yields 15.7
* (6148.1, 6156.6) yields 13.9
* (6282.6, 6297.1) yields 12.7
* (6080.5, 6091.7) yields 14.1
